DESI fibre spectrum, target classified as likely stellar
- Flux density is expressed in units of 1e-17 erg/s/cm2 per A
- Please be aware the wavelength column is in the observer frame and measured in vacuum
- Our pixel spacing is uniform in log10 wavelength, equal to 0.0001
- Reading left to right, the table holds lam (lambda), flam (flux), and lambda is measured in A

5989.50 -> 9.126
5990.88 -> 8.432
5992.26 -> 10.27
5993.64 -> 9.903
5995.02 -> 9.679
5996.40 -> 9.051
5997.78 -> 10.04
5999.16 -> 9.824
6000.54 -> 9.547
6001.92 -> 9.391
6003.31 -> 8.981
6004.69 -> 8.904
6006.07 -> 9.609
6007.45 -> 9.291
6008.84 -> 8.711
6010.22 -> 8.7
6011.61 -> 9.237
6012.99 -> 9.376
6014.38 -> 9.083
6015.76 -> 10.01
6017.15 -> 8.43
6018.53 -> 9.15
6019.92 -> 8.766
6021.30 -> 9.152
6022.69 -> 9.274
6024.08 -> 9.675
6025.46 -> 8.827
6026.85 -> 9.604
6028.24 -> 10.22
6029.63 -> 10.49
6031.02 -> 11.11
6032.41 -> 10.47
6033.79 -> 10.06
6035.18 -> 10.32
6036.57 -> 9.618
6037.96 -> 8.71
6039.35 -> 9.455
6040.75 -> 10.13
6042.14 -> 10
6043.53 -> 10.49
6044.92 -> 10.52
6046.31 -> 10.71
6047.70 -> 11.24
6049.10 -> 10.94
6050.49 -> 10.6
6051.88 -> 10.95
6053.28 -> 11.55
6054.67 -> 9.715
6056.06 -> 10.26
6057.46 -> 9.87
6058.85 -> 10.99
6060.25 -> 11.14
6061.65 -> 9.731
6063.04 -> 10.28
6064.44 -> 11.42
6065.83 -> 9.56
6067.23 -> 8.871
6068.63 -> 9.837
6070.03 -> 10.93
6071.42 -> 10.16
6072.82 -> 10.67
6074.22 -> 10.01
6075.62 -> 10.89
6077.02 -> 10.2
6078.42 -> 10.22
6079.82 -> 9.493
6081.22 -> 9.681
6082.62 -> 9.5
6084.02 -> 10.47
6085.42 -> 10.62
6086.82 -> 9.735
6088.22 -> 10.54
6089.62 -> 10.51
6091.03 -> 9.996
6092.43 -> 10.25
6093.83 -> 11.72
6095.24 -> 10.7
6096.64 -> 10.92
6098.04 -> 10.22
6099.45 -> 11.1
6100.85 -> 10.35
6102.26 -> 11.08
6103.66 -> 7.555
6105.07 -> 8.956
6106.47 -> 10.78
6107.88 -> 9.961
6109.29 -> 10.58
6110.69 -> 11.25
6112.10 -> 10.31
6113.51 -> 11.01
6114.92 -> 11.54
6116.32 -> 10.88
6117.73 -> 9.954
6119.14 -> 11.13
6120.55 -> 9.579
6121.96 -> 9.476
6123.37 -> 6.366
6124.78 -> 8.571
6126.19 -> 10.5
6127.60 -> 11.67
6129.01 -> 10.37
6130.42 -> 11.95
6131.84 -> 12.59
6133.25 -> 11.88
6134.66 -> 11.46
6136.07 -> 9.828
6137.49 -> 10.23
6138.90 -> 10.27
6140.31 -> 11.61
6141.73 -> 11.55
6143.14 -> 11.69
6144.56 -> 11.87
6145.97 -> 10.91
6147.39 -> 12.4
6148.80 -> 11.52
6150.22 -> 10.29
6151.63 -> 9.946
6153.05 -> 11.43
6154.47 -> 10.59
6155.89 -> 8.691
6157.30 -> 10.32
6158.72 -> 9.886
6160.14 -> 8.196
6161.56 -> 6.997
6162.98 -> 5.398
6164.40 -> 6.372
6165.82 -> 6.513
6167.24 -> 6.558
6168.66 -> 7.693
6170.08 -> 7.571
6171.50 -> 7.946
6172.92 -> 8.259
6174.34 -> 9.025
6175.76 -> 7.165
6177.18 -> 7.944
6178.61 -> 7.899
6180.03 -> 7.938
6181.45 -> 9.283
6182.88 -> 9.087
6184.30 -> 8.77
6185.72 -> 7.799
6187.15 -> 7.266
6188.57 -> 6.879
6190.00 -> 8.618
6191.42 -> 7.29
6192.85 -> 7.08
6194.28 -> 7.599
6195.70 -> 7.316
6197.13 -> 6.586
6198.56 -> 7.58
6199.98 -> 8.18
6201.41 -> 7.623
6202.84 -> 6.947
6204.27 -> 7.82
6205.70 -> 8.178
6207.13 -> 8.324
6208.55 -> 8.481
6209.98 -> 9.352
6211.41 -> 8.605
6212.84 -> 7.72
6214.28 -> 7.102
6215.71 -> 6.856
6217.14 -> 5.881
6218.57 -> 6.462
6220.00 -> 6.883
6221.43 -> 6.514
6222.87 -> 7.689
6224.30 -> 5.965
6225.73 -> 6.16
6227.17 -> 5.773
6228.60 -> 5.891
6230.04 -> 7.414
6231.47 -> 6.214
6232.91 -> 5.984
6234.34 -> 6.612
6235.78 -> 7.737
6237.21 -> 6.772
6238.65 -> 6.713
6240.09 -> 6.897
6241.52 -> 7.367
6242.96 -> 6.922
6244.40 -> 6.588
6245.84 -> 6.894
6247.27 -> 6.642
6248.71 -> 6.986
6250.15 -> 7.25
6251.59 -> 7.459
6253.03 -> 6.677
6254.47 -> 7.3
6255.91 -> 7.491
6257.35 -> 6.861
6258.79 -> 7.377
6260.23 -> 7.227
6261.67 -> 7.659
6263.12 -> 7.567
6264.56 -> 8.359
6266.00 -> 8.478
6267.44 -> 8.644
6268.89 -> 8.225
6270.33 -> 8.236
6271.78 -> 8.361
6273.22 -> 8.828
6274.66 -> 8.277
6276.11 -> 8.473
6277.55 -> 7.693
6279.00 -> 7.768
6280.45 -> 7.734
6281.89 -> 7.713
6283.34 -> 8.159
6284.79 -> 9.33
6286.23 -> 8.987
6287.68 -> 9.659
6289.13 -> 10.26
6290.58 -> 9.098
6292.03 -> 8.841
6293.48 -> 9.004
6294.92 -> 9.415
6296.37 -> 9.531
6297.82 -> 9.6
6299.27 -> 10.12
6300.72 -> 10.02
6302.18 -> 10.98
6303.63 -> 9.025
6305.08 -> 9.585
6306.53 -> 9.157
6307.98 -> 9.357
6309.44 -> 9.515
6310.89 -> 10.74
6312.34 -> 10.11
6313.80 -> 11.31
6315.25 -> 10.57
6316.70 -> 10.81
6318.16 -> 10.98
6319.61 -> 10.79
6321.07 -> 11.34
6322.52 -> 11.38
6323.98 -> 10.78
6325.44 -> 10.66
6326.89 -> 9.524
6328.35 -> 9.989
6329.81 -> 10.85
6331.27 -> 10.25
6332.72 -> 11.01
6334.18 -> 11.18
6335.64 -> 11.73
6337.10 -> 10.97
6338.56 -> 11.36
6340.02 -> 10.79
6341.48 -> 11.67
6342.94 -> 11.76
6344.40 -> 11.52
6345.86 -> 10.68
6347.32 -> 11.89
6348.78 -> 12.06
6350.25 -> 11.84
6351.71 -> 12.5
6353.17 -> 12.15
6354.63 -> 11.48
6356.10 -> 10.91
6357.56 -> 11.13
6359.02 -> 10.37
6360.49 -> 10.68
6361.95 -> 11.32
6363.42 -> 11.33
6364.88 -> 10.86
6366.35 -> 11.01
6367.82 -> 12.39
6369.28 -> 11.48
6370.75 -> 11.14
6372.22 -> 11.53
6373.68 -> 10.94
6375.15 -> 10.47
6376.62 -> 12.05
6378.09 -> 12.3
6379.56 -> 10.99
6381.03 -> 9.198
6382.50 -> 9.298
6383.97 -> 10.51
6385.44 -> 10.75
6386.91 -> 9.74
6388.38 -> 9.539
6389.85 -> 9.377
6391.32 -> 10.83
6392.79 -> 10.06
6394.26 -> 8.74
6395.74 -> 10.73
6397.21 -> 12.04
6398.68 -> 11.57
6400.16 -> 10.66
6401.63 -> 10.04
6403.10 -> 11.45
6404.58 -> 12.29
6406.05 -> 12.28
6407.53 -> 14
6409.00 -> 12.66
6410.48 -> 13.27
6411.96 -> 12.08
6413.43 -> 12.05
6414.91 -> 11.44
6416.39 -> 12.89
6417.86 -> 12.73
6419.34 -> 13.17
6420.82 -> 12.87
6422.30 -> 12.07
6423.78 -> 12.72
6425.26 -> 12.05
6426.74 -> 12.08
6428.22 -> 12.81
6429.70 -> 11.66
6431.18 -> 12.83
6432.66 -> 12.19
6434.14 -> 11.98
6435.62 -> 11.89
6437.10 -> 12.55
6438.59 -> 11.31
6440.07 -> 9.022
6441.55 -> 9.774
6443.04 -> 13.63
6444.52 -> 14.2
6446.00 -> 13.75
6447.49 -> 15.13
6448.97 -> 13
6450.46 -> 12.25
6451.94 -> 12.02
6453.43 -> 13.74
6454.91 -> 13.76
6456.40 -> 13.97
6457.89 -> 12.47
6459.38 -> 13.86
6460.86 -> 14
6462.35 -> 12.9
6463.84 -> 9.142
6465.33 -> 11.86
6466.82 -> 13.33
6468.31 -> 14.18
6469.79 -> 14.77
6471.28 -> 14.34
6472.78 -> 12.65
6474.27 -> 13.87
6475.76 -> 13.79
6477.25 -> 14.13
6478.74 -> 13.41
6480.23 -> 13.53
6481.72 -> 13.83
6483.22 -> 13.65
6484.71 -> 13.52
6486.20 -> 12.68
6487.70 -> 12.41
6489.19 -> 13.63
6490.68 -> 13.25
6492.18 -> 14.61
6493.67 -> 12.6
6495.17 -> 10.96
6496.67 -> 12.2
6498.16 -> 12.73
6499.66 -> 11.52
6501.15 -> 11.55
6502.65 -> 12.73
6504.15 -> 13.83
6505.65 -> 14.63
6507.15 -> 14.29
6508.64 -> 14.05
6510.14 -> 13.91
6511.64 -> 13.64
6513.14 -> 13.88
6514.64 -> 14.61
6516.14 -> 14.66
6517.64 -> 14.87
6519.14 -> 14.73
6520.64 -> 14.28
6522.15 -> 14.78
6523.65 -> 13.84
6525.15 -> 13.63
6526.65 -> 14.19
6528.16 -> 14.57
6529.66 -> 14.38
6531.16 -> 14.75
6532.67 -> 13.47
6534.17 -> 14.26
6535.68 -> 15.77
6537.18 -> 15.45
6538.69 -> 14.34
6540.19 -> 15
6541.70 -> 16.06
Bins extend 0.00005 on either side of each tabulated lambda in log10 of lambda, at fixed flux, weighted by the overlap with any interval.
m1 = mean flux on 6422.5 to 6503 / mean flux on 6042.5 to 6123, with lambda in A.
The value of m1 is 1.24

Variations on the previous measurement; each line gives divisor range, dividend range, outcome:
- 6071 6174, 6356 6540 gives 1.26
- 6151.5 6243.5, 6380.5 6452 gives 1.55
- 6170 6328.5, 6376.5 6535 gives 1.54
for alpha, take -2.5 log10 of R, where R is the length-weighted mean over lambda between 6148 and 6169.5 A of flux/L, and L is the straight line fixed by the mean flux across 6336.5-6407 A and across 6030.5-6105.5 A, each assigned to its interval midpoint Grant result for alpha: 0.21 mag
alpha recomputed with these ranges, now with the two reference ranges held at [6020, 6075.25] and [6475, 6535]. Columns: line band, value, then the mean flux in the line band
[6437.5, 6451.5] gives 0.06 mag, 12.4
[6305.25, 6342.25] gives 0.15 mag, 10.7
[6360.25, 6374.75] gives 0.12 mag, 11.3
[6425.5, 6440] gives 0.10 mag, 12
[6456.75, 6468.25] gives 0.06 mag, 12.7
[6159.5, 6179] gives 0.44 mag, 7.38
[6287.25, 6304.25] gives 0.24 mag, 9.63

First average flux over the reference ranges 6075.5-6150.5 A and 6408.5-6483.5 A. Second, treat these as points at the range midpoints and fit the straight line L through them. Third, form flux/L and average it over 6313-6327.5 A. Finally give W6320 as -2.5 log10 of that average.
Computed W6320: 0.11 mag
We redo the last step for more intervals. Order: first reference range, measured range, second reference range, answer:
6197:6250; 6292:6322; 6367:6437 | -0.10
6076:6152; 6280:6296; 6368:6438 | 0.24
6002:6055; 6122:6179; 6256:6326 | 0.00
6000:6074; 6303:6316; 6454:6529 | 0.21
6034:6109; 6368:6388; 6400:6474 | 0.13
